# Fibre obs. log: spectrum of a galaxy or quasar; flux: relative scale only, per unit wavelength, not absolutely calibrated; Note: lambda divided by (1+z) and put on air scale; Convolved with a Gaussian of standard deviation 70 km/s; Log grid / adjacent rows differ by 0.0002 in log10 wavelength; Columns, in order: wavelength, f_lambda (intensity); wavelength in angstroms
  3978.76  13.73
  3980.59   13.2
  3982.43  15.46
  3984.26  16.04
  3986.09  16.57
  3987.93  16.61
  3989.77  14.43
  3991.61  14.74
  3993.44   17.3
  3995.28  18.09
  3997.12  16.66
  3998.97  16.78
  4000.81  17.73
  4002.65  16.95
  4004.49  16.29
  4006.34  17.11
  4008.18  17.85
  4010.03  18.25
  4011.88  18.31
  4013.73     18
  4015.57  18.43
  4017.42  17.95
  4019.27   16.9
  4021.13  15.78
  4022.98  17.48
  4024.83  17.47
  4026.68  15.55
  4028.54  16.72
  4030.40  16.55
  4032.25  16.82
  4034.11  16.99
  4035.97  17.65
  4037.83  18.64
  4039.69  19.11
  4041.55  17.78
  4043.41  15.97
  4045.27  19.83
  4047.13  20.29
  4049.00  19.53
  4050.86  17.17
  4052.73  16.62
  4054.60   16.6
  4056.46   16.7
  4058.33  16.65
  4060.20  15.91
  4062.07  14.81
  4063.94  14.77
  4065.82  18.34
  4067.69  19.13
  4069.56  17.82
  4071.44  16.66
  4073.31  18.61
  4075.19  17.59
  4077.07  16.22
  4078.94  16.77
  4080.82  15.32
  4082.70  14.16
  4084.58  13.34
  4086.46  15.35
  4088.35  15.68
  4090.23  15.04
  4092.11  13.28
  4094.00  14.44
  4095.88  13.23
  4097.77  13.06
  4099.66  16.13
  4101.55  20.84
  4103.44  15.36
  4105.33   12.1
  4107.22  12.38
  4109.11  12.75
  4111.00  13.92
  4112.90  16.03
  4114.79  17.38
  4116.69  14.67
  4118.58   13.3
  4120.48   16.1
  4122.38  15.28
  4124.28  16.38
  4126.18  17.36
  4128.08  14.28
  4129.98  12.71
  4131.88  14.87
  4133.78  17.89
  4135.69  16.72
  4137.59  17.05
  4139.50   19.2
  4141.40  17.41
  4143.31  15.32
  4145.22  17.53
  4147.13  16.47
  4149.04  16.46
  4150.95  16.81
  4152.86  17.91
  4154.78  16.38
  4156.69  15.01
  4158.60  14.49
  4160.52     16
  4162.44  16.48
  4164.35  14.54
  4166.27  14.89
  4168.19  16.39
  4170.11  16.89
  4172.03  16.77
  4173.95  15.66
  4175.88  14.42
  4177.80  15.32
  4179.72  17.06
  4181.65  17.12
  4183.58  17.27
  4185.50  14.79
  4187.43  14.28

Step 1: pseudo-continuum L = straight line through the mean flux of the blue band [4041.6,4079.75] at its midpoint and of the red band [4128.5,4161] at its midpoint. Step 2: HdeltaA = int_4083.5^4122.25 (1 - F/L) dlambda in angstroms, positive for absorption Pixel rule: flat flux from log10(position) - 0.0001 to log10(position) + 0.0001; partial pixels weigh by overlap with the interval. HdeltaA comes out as 4.8 angstroms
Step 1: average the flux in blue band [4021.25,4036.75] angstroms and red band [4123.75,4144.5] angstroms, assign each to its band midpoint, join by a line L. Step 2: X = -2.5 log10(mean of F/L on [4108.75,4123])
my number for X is 0.10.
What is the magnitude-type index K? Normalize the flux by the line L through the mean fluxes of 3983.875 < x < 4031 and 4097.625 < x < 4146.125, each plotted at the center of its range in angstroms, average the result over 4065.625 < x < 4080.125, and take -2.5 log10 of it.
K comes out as -0.09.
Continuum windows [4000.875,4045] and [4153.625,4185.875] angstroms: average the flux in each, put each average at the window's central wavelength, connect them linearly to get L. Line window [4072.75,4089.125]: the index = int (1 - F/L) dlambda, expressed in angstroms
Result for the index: 0.93 angstroms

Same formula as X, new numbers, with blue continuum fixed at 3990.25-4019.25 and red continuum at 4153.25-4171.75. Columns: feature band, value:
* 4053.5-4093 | 0.034 mag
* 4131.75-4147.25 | -0.070 mag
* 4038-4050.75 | -0.106 mag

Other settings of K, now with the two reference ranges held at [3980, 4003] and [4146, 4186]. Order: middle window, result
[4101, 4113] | 0.12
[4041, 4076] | -0.08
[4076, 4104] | 0.06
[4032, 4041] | -0.11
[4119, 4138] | 0.02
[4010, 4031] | -0.07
